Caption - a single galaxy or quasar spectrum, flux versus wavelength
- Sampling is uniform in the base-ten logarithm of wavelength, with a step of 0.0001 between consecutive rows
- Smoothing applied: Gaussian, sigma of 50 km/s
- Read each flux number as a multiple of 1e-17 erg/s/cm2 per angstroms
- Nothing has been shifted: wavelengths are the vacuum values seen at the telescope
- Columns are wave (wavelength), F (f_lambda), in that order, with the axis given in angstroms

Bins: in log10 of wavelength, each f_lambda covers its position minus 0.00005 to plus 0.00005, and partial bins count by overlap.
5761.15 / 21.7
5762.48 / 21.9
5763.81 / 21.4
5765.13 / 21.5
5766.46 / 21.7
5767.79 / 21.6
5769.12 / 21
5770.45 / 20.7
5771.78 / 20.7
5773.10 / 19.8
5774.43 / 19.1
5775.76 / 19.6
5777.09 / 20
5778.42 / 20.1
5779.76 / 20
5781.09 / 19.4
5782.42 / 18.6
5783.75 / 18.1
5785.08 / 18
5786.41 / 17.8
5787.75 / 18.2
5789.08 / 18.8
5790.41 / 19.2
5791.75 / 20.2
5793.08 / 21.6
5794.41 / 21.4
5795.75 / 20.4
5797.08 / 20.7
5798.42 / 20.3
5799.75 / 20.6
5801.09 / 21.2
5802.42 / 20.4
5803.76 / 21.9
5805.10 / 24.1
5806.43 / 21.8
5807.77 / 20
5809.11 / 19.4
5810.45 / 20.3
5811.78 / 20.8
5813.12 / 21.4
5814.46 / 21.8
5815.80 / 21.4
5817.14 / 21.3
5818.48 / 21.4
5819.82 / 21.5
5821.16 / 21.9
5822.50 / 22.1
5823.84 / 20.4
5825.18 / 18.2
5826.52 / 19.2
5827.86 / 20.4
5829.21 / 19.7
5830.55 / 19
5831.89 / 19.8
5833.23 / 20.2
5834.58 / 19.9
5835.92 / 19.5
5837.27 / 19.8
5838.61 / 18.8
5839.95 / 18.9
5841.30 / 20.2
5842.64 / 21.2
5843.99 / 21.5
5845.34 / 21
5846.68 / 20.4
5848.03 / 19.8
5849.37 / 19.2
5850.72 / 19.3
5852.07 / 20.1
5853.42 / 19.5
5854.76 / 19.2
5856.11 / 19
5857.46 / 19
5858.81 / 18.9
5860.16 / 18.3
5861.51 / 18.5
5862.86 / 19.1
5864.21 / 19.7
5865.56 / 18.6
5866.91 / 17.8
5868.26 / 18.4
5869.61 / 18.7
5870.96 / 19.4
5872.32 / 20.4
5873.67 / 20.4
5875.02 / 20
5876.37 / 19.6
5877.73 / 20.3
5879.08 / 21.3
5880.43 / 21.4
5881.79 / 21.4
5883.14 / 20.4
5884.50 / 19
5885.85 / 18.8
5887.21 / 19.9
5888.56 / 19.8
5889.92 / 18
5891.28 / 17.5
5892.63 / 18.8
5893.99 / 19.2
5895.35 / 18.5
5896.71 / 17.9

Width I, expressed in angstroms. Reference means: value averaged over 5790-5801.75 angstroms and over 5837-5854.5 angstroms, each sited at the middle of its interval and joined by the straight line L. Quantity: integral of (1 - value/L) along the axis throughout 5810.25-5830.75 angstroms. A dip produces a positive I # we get -0.4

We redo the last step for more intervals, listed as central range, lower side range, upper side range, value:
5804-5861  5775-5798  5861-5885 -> -1.8 angstroms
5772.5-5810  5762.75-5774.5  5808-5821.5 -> 1.8 angstroms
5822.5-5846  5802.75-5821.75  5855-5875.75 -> 0.5 angstroms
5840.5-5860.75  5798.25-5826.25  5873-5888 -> 0.8 angstroms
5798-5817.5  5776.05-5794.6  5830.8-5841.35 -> -1.7 angstroms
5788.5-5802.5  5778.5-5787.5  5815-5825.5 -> -0.7 angstroms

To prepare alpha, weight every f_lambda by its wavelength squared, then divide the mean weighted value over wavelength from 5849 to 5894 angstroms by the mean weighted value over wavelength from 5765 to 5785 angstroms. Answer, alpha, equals 1.00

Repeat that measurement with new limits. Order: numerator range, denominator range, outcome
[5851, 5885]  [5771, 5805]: 1.01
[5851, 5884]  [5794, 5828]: 0.95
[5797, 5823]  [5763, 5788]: 1.08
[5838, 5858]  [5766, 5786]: 1.02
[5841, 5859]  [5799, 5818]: 0.95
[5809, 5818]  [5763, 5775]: 1.02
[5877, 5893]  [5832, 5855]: 1.00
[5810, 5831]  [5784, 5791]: 1.14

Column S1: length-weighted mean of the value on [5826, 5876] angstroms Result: 19.5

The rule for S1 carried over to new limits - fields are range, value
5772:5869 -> 20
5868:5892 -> 19.7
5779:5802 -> 19.7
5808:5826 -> 20.9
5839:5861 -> 19.7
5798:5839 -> 20.6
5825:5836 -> 19.6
